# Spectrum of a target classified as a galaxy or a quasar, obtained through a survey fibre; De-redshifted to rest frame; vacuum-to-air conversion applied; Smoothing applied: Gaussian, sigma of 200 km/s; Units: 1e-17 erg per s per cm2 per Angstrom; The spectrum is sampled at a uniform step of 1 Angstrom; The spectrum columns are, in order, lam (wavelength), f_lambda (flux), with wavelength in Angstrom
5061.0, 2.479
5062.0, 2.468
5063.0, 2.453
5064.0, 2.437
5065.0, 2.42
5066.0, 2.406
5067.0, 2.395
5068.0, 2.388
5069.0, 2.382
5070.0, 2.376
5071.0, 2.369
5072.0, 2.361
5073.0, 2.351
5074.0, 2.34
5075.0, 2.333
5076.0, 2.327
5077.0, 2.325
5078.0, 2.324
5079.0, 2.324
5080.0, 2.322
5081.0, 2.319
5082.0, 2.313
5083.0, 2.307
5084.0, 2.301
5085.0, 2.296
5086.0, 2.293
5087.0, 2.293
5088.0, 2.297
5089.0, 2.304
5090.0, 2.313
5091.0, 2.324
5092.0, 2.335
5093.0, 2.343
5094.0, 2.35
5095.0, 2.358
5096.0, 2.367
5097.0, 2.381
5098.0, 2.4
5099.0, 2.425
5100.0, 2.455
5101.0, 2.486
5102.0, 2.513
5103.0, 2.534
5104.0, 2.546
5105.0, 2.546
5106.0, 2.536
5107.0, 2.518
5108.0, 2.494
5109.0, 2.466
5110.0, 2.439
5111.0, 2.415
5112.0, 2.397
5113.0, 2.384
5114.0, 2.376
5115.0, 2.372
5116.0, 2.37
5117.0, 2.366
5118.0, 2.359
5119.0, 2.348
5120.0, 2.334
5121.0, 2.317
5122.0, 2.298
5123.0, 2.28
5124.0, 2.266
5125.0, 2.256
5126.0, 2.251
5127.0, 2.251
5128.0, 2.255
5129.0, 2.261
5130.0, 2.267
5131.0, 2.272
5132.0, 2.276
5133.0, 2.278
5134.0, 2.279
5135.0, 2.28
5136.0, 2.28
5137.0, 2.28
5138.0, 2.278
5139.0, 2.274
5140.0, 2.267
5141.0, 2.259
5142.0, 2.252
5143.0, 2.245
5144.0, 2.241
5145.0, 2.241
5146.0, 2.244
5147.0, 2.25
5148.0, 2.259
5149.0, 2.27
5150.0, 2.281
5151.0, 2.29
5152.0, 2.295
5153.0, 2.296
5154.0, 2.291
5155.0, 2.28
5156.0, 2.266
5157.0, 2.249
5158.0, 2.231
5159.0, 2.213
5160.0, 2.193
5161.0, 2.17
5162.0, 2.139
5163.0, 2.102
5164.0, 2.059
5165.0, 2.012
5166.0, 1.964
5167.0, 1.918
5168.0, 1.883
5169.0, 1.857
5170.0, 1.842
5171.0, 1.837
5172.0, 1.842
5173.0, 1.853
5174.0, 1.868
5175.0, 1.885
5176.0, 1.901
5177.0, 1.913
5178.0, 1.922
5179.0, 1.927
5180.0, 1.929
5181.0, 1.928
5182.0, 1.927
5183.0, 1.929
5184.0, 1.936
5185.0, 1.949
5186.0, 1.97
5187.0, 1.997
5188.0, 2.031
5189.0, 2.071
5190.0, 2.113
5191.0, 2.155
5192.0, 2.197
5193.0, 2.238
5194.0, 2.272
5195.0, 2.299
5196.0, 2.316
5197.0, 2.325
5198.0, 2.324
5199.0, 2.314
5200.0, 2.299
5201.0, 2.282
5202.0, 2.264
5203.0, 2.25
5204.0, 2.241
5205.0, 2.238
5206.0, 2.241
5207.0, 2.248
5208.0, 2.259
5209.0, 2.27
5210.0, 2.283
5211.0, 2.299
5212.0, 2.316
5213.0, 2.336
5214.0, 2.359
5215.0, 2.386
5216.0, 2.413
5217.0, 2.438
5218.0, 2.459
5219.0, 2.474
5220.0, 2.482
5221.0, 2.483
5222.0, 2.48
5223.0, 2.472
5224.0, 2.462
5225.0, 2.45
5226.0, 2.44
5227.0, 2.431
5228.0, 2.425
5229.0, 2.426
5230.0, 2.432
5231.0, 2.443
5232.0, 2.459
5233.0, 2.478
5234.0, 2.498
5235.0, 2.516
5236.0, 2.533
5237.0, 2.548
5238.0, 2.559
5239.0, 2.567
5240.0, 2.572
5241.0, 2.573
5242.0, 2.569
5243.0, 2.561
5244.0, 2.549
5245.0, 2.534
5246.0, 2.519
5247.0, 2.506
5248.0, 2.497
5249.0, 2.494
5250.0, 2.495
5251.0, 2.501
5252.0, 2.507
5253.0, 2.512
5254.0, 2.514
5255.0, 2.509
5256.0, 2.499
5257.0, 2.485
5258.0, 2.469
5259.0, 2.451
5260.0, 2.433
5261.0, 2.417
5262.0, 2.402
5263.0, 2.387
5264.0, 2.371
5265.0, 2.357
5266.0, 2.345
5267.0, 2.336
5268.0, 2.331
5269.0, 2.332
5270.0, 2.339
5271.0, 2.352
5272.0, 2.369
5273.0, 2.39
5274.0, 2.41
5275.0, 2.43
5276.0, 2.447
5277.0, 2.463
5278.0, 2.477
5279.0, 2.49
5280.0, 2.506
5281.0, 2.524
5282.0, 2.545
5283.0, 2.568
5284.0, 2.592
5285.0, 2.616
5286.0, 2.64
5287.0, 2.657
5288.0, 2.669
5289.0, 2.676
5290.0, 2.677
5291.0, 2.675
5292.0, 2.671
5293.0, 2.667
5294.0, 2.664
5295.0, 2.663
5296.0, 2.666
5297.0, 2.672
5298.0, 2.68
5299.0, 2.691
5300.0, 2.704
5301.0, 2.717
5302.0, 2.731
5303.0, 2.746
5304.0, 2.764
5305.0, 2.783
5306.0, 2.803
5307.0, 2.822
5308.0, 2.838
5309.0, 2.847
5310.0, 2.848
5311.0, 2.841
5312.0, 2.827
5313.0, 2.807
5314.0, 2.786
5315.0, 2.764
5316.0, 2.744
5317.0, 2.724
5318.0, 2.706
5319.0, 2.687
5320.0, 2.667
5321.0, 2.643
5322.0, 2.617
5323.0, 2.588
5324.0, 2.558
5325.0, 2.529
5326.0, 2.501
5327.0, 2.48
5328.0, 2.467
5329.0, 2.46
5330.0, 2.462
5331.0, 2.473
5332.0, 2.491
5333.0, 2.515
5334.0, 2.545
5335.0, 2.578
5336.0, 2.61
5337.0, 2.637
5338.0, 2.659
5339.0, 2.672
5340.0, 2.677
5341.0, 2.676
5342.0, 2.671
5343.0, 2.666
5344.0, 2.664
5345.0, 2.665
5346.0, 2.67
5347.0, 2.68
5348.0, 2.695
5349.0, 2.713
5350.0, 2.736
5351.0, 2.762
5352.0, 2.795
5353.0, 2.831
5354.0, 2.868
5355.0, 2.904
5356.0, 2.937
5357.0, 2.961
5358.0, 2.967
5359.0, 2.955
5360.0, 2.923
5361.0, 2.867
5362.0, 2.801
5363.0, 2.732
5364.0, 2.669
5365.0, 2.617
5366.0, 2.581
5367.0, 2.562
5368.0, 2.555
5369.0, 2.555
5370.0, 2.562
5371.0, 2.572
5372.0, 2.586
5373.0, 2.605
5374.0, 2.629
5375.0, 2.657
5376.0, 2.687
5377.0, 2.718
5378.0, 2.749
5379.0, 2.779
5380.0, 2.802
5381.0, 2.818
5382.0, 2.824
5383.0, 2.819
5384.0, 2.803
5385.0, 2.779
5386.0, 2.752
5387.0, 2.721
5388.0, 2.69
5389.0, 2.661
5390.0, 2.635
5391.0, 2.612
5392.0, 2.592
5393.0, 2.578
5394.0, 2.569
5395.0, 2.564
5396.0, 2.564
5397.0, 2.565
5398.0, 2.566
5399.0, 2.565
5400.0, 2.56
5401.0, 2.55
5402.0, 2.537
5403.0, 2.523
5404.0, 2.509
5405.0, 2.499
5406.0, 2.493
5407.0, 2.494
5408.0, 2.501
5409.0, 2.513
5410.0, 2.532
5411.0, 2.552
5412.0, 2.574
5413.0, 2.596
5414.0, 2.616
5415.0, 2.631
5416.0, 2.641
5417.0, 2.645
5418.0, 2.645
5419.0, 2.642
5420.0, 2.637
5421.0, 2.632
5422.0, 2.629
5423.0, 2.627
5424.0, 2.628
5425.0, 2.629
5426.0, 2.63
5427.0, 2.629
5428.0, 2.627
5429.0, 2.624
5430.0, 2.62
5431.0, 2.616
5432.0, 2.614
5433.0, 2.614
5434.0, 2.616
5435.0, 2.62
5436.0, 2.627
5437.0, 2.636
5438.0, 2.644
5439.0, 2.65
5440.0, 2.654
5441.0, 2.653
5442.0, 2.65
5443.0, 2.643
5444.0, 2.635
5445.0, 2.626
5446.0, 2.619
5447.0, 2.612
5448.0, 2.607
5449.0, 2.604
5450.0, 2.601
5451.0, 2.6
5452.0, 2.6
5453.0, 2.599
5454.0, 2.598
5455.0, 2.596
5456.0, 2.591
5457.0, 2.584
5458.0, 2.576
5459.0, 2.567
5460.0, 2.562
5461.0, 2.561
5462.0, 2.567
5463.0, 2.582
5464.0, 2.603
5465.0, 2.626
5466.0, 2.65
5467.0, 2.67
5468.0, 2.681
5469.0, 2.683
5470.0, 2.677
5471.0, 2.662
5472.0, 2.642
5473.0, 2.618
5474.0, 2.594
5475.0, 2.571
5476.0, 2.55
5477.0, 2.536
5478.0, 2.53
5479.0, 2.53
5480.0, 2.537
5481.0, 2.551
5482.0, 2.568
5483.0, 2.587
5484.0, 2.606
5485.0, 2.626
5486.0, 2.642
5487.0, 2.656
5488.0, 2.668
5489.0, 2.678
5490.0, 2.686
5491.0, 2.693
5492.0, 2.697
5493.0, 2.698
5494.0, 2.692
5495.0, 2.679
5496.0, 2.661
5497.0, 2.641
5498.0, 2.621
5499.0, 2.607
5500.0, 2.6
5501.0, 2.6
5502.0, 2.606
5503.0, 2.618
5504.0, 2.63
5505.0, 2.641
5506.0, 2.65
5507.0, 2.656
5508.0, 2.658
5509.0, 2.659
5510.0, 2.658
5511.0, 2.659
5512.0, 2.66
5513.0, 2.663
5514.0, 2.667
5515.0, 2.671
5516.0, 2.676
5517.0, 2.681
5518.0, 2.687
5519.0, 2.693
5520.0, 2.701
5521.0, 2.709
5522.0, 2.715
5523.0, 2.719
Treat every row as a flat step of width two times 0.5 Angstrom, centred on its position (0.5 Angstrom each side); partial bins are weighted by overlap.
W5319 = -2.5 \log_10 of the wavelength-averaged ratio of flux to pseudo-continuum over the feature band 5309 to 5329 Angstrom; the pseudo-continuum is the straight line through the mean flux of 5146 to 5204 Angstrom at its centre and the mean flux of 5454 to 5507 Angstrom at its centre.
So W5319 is -0.14 mag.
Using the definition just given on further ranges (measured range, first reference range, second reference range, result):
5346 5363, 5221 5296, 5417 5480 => -0.11 mag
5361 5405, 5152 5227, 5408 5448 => -0.05 mag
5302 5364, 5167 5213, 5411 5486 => -0.14 mag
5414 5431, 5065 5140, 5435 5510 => -0.02 mag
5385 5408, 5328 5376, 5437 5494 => 0.03 mag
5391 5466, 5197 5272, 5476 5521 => -0.01 mag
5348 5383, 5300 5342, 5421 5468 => -0.04 mag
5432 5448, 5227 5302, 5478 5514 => -0.01 mag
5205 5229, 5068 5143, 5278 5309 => 0.07 mag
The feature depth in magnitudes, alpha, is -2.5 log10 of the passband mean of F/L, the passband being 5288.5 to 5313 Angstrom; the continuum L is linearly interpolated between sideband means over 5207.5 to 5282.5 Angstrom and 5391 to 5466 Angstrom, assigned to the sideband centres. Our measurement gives -0.10 mag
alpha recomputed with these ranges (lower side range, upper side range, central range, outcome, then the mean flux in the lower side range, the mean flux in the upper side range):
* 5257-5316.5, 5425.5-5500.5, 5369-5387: -0.04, 2.59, 2.62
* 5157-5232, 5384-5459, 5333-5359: -0.11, 2.19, 2.61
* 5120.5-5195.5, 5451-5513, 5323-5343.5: -0.07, 2.14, 2.62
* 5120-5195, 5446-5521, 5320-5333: -0.06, 2.14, 2.63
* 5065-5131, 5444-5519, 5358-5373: -0.06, 2.36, 2.62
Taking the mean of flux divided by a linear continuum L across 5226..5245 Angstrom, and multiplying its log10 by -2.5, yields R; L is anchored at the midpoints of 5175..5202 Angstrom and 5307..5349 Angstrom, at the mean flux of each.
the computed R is -0.10 mag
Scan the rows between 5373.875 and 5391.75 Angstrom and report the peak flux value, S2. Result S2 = 2.824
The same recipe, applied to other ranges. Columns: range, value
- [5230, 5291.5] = 2.677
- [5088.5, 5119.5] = 2.546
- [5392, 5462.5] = 2.654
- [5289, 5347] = 2.848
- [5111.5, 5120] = 2.397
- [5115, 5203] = 2.372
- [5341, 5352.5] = 2.795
